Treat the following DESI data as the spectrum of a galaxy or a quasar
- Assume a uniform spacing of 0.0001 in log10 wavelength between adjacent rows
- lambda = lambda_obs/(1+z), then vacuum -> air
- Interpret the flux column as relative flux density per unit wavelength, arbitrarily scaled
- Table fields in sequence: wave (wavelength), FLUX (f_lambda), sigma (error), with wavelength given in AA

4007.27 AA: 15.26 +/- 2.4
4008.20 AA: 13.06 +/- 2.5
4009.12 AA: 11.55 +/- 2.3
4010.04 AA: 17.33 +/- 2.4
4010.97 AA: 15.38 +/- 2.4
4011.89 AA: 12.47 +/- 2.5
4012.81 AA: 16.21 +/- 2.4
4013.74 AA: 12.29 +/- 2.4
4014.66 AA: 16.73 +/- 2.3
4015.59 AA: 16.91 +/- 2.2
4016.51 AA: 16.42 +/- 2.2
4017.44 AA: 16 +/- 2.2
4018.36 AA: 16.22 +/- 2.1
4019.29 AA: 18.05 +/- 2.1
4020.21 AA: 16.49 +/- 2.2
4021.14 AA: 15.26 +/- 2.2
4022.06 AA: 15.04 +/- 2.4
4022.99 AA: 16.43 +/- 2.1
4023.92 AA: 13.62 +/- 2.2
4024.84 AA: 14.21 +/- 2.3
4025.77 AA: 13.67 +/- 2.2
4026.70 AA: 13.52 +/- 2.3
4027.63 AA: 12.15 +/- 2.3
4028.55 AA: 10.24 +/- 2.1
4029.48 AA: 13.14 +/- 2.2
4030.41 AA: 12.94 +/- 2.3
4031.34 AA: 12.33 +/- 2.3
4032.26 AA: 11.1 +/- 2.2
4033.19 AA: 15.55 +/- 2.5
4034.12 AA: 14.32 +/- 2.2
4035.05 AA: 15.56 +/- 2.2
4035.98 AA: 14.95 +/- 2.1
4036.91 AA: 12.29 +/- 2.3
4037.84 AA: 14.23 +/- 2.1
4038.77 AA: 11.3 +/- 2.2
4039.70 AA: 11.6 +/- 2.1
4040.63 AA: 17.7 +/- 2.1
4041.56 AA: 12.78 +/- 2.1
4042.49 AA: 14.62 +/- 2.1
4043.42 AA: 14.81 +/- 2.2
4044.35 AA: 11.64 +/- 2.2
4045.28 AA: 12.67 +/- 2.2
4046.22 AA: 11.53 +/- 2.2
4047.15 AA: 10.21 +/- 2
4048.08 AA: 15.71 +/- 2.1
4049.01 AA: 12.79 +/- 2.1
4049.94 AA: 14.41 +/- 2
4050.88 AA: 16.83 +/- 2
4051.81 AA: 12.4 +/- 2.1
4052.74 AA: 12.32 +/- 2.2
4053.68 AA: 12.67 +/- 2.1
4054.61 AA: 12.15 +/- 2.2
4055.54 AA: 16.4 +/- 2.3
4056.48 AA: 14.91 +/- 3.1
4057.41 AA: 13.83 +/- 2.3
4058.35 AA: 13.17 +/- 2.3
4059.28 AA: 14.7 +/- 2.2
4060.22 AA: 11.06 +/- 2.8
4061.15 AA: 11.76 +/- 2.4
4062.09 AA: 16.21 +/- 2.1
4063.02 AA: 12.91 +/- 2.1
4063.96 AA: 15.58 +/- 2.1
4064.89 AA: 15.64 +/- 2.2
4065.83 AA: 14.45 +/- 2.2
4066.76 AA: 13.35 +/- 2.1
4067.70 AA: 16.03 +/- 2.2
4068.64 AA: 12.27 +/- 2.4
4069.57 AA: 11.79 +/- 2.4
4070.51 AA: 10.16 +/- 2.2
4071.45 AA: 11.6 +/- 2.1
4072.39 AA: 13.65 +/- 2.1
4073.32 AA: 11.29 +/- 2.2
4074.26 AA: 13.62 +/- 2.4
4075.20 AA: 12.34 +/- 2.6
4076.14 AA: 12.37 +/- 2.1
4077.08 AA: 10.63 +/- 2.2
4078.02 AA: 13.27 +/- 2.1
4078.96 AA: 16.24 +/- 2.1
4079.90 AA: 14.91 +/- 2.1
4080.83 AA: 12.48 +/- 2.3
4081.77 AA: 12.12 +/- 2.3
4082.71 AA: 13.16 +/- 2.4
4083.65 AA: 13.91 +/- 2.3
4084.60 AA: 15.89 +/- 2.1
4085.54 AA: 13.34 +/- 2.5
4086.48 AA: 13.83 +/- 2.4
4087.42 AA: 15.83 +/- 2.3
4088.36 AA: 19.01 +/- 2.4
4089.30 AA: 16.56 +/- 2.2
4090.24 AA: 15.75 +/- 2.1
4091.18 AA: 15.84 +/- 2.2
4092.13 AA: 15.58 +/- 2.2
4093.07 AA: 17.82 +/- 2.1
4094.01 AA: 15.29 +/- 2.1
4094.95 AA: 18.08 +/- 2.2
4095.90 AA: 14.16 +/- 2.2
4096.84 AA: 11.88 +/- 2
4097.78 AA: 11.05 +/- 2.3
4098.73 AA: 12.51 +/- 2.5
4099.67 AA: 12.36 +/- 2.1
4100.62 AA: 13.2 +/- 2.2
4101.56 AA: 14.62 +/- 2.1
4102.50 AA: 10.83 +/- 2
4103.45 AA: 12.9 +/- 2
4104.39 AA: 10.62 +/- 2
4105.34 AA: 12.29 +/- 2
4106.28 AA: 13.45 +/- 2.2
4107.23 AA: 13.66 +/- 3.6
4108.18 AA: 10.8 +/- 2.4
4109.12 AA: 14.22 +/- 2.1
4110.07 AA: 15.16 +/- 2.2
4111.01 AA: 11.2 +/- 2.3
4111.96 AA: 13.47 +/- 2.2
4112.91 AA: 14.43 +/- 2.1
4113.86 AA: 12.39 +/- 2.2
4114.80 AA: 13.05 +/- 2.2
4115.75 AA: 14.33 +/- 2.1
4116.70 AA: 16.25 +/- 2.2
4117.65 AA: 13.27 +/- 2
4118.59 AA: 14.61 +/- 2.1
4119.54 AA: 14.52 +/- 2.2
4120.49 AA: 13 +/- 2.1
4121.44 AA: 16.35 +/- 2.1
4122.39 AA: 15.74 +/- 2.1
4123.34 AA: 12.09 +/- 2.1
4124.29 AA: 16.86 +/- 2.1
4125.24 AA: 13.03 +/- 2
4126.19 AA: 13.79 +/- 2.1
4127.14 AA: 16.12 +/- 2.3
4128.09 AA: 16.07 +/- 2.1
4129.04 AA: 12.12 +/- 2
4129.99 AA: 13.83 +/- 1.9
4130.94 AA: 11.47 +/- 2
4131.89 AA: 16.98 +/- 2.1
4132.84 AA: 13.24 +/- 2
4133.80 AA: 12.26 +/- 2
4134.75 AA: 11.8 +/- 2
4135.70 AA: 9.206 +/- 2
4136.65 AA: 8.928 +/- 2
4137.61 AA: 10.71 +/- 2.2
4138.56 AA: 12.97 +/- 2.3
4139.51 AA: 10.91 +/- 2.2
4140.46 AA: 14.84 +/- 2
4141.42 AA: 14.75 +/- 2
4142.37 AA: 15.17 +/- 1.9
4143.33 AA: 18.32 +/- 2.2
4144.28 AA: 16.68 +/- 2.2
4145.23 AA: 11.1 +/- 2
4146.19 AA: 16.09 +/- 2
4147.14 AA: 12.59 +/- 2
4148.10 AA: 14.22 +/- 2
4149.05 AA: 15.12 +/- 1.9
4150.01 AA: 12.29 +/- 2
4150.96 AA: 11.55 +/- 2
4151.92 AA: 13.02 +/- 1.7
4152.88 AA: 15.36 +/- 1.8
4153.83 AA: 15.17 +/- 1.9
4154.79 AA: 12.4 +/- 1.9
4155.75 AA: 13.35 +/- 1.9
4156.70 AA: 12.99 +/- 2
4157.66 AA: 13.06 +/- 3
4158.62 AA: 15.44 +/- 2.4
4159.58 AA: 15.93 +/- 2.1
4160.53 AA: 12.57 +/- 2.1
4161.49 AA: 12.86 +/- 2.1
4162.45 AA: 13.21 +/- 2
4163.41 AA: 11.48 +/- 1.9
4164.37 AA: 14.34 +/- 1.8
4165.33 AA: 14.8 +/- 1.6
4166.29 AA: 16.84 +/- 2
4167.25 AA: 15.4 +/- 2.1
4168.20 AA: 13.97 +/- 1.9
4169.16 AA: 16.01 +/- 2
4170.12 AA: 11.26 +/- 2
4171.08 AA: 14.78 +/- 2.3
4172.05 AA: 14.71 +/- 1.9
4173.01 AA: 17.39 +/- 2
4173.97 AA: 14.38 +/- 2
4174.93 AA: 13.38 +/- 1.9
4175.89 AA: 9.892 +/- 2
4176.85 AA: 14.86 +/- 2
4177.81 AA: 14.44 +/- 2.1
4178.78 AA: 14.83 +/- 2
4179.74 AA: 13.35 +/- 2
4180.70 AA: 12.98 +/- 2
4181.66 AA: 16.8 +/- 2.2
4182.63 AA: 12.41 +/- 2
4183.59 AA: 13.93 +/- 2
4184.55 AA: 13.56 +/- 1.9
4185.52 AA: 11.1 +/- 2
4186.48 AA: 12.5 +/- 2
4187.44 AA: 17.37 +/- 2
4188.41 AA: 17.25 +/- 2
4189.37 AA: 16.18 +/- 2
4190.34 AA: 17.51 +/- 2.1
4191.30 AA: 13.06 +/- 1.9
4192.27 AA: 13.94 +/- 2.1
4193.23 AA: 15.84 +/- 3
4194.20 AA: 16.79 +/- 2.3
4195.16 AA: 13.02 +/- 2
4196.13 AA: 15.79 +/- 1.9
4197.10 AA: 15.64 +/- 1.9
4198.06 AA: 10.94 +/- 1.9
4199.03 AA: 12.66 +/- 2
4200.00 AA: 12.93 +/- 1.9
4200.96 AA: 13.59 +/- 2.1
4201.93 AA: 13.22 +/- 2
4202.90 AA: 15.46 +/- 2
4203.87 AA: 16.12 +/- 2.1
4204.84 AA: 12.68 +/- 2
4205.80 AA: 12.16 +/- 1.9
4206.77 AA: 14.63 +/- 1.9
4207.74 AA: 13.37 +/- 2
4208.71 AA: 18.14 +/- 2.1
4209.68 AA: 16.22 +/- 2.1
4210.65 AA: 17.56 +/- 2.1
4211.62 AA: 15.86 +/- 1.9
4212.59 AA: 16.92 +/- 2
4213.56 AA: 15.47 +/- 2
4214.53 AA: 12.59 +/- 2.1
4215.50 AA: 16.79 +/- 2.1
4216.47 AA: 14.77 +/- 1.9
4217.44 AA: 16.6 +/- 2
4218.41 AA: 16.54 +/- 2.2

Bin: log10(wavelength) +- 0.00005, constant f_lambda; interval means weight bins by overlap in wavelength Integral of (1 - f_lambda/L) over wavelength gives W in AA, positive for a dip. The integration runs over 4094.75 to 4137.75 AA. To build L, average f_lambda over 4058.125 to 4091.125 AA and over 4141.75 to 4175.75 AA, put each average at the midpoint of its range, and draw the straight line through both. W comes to 2.0 AA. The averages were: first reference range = 13.8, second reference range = 14.2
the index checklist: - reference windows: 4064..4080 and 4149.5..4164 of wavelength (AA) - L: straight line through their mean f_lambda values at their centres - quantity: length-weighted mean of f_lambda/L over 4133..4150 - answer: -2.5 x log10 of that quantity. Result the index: 0.01 mag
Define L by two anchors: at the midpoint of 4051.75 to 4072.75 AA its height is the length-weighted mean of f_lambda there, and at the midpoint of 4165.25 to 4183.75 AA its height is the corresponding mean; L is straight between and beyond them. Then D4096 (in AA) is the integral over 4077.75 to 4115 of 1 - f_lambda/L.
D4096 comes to -0.6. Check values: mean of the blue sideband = 13.5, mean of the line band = 13.9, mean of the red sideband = 14.3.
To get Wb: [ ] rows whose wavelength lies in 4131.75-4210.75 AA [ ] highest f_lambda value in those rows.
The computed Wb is 18.32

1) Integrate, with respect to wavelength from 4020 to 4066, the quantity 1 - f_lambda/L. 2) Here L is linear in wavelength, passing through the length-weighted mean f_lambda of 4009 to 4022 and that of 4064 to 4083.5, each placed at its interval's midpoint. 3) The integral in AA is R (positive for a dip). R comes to 2.3 AA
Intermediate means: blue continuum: 15.6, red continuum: 13.1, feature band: 13.7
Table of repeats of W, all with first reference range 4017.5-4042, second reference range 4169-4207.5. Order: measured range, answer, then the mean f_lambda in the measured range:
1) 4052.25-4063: 0.4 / 13.5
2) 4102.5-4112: 1.0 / 12.6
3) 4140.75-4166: 0.3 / 14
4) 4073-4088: 0.6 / 13.5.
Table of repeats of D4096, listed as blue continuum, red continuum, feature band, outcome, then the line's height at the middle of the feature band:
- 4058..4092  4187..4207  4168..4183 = 0.4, 14.5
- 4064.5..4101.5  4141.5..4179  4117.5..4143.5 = 0.8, 14.1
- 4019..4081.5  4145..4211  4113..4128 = -0.5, 13.9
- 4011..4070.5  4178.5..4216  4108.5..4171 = 2.6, 14.4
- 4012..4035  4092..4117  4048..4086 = 1.3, 14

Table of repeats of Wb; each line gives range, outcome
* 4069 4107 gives 19.01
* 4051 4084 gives 16.4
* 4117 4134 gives 16.98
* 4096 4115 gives 15.16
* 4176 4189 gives 17.37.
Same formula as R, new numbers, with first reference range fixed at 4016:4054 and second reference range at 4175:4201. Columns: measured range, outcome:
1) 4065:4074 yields 0.7 AA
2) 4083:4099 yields -1.2 AA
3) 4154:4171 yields 0.3 AA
